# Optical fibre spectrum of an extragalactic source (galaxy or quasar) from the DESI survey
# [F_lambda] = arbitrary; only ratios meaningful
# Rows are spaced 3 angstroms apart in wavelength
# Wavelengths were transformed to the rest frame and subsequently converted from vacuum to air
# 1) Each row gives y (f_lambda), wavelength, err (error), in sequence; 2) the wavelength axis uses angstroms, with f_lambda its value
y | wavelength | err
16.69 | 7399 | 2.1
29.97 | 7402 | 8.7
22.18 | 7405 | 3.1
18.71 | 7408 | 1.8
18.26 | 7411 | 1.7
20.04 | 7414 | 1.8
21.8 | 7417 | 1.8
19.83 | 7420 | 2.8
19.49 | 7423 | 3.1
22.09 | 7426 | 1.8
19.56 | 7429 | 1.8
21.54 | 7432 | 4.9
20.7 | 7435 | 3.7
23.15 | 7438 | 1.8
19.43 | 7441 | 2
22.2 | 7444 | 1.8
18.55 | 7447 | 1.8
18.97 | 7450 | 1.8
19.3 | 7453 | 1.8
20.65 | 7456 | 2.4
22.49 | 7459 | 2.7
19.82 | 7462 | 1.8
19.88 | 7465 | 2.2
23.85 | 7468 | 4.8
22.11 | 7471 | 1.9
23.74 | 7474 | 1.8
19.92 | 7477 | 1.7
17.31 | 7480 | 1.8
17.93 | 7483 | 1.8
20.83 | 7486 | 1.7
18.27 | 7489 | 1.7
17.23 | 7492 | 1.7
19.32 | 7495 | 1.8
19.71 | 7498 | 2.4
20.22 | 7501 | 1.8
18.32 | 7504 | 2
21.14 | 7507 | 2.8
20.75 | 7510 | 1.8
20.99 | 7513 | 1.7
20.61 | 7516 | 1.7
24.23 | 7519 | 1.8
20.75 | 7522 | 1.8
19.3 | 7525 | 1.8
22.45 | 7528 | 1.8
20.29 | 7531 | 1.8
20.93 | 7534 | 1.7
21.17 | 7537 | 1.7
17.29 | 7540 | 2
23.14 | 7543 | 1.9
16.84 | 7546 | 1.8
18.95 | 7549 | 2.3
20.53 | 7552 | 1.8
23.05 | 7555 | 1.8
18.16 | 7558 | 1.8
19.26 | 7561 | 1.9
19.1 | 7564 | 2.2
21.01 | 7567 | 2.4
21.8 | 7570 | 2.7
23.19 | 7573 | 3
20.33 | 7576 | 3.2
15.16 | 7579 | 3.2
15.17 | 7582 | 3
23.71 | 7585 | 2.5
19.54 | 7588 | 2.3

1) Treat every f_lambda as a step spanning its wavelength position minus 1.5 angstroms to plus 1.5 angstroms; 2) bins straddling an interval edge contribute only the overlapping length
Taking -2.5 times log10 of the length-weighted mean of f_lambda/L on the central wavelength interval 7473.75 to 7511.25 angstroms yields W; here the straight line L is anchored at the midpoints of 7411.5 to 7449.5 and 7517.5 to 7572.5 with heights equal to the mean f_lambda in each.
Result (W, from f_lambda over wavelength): 0.060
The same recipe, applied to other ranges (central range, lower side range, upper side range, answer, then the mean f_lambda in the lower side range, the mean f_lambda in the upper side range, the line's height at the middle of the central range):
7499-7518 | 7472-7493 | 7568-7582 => -0.05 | 19.4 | 19.6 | 19.5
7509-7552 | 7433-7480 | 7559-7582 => -0.03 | 20.9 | 19.6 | 20.1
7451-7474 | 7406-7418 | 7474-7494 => -0.11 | 19.7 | 19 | 19.2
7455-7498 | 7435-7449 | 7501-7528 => 0.03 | 20.8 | 20.8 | 20.8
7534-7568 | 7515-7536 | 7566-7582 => 0.03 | 21.2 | 19.8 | 20.5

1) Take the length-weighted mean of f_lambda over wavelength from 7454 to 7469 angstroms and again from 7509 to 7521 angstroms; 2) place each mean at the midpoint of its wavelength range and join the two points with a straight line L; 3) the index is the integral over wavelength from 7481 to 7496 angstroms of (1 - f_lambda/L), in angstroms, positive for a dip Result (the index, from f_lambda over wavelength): 1.9 angstroms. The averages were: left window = 21.2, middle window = 18.6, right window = 21.6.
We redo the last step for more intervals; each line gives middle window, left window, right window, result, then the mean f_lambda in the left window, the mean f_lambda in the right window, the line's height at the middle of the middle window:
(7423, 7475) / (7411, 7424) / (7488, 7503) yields -3.6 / 20.1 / 19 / 19.6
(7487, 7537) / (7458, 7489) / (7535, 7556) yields 0.1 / 20.6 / 20.1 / 20.3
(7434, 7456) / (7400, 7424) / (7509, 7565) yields 0.7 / 21.2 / 20.4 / 21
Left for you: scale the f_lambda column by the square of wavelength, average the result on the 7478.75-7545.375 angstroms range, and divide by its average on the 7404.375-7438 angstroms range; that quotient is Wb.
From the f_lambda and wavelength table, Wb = 1.01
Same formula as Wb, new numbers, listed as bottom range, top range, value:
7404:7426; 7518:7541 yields 1.07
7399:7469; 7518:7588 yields 1.00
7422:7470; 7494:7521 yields 1.01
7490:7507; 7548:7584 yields 1.05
